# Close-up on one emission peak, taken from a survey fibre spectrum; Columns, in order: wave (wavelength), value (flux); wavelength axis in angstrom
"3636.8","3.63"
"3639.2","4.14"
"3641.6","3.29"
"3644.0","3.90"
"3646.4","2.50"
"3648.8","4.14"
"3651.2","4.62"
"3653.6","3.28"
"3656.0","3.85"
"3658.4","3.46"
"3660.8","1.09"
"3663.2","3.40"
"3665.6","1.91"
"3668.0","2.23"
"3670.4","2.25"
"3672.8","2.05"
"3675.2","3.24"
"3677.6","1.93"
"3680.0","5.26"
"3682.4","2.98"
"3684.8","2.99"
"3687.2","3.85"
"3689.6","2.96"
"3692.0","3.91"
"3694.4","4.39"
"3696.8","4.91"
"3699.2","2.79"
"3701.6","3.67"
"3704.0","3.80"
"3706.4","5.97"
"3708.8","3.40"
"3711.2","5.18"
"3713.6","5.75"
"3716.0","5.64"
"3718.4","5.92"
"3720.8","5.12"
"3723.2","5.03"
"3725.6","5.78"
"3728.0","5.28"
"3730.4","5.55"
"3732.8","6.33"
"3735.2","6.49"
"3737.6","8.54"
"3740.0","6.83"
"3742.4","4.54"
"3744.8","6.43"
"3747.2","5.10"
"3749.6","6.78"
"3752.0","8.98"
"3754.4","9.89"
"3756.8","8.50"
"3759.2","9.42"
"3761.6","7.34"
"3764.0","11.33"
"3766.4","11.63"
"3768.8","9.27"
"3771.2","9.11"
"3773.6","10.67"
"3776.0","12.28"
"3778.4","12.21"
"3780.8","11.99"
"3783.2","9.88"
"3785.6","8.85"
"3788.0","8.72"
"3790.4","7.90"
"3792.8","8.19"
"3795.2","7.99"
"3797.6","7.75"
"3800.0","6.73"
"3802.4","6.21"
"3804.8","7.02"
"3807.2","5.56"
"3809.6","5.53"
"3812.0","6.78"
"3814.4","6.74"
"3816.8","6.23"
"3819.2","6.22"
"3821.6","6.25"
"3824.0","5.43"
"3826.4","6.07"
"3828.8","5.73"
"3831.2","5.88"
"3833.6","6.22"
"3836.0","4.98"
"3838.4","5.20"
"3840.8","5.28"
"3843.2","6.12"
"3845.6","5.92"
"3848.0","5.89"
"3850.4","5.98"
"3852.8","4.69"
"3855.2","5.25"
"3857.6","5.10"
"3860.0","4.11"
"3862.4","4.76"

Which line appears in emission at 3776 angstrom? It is Lyman alpha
